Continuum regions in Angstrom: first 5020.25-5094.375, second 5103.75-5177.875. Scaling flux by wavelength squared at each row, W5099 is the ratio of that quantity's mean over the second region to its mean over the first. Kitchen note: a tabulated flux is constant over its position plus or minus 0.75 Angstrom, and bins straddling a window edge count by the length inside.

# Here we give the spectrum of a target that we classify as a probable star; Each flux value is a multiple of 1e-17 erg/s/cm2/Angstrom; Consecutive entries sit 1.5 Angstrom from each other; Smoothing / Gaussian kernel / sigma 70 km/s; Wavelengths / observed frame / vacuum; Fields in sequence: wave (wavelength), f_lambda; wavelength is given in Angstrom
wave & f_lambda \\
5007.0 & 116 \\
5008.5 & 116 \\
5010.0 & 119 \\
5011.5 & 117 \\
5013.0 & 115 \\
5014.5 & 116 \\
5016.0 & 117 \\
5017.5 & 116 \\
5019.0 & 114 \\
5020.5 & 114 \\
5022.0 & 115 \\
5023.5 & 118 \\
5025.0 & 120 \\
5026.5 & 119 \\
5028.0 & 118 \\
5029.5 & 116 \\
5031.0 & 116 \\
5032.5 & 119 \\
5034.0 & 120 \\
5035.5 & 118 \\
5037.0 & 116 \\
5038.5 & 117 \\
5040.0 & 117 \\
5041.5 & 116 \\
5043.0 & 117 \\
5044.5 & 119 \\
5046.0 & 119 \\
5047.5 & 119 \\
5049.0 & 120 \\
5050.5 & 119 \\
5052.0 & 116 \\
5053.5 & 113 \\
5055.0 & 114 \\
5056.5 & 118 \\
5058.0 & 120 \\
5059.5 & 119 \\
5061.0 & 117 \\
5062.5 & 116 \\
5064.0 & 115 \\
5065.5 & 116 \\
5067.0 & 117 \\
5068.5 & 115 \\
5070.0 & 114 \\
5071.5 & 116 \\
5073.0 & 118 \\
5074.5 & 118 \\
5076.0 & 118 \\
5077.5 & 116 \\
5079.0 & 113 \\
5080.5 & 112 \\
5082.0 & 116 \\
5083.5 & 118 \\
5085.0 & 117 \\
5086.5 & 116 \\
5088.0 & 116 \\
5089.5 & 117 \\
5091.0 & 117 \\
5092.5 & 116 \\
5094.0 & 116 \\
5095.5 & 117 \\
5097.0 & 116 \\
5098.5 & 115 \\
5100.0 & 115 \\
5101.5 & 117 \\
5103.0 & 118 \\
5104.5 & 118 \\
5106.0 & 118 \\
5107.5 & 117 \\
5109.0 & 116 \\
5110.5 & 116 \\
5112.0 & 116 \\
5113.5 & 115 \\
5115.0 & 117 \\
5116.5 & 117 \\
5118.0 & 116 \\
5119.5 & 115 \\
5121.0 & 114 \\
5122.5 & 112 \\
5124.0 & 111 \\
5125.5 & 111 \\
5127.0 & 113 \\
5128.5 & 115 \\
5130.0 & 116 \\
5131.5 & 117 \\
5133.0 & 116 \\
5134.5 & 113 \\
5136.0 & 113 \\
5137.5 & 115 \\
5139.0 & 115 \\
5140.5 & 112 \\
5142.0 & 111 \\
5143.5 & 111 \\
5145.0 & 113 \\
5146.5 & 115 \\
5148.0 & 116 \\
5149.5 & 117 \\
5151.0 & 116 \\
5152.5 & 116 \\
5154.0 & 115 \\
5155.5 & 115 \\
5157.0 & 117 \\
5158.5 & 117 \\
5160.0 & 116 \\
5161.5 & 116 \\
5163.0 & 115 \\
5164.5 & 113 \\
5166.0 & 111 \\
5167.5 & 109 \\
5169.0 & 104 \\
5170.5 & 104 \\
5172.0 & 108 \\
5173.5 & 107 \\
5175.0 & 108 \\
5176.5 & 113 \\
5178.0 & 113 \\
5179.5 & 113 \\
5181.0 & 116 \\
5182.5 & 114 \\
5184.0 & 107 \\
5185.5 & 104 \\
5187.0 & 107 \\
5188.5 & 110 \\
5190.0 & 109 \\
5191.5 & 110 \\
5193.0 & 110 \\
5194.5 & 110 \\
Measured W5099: 1.01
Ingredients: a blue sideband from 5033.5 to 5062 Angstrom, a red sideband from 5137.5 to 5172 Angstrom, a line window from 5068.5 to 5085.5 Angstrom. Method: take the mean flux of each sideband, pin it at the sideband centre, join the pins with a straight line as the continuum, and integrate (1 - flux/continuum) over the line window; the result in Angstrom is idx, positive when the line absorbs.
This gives 0.1 Angstrom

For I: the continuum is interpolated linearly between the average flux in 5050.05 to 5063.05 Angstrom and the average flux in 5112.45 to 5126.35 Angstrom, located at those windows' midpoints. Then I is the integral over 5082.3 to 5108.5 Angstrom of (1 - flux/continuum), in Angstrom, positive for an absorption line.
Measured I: -0.3 Angstrom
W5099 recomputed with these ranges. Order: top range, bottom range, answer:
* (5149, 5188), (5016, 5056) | 1.01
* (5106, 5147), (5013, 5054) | 1.01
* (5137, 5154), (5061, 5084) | 1.01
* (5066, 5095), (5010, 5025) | 1.02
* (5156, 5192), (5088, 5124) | 0.98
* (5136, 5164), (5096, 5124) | 1.01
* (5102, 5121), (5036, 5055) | 1.02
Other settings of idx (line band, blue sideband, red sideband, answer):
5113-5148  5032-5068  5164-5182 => -0.5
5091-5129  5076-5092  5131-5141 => -0.1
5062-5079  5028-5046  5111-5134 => 0.0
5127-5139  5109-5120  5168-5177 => -0.2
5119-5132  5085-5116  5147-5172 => 0.2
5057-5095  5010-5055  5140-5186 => -0.3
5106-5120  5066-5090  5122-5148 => -0.2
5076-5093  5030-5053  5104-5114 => 0.2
